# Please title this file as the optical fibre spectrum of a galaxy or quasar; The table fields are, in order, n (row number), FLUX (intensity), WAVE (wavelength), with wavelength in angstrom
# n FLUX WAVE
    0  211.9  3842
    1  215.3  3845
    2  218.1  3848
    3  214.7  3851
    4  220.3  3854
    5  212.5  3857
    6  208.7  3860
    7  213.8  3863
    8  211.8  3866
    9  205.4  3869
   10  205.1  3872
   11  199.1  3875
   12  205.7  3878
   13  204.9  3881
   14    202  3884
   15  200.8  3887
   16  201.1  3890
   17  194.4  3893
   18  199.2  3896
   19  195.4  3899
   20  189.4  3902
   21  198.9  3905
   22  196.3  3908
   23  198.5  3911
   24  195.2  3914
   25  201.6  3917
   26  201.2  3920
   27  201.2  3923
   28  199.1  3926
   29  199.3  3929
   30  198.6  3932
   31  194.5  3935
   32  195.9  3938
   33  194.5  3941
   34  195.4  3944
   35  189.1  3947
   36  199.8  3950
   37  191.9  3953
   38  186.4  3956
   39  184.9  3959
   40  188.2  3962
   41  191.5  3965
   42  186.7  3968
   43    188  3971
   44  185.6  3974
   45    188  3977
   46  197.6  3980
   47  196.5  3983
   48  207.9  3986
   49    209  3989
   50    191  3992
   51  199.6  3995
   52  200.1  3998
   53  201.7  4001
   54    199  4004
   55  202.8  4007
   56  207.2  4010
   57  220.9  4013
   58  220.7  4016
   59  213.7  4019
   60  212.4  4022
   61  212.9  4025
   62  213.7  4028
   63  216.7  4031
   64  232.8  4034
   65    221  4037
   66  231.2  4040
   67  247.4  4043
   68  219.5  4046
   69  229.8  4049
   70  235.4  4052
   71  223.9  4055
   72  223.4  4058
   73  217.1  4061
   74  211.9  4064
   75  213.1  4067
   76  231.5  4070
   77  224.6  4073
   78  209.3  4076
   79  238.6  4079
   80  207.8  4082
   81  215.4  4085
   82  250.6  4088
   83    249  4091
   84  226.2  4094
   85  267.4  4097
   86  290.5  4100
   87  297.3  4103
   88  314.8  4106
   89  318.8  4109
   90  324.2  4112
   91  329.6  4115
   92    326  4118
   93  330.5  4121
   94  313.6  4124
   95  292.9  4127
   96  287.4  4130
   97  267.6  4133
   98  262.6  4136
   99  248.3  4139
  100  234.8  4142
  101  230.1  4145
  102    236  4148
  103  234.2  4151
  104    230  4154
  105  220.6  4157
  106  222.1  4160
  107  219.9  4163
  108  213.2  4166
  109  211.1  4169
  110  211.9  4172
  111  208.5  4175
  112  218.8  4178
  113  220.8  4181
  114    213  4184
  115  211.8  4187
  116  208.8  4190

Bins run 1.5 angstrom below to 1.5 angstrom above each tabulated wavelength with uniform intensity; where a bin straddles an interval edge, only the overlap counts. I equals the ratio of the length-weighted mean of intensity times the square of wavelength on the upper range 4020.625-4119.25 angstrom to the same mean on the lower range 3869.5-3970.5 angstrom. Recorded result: 1.35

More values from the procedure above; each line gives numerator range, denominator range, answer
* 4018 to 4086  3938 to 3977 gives 1.22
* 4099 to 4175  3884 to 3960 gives 1.50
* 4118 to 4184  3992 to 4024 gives 1.27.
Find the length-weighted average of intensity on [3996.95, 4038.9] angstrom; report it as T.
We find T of 213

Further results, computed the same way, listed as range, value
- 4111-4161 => 270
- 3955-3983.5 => 189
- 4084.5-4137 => 289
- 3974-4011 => 199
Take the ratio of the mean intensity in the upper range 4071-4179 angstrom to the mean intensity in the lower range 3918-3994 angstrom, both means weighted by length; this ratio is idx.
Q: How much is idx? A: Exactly 1.3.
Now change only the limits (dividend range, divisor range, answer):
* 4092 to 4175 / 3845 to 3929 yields 1.30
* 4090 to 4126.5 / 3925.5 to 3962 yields 1.55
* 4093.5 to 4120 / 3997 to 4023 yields 1.45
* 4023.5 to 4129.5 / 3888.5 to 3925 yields 1.27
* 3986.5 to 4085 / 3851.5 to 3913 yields 1.07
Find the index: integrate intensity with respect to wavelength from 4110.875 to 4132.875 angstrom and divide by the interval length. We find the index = 312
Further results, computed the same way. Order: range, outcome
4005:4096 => 223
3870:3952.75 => 198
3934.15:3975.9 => 191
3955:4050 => 206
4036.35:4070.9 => 225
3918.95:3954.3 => 197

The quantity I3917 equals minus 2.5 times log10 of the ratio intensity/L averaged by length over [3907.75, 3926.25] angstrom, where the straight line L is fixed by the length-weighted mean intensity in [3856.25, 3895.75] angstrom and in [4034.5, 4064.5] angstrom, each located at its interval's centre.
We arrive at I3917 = 0.06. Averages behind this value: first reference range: 205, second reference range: 227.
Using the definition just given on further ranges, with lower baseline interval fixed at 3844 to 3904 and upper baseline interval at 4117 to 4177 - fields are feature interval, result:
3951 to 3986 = 0.16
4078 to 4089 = 0.06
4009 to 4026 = 0.07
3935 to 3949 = 0.12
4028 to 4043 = 0.02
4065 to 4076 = 0.08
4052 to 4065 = 0.07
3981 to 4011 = 0.12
